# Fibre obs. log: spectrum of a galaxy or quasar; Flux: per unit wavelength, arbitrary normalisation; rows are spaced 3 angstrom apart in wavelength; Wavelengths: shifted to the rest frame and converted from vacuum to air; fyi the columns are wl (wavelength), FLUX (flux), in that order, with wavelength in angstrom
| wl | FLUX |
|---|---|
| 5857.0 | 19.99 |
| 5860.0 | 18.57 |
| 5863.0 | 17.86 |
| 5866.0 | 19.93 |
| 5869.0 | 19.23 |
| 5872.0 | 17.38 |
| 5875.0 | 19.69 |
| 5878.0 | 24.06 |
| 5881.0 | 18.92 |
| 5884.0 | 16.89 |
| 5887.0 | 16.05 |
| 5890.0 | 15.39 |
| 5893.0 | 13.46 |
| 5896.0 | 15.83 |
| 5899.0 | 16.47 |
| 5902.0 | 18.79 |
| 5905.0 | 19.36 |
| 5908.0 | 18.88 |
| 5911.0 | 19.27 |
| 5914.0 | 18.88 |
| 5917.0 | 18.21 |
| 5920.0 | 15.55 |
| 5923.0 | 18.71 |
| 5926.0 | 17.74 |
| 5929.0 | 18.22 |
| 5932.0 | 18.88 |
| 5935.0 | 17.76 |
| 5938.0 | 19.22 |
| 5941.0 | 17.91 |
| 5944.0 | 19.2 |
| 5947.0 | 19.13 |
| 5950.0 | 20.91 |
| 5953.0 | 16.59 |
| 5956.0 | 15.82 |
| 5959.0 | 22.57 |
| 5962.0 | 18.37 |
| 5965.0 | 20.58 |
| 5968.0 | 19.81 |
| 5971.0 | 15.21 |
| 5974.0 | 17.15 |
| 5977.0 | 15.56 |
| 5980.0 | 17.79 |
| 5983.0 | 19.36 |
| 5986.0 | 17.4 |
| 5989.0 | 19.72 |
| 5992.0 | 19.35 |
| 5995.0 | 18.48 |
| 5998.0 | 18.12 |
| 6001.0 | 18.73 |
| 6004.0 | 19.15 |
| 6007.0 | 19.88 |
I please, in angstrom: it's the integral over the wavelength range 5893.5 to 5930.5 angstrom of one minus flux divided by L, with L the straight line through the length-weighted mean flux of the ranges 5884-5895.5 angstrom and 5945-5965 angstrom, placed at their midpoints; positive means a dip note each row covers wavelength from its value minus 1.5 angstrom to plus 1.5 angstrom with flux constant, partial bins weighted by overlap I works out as -2.93 angstrom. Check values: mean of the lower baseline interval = 15.3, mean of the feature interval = 17.9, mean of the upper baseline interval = 19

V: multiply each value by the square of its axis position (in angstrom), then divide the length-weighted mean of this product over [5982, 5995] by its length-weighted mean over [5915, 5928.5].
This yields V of 1.1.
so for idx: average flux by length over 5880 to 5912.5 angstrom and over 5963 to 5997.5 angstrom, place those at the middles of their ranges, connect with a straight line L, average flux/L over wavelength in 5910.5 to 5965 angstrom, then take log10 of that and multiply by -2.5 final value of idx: -0.05 mag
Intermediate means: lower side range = 17.2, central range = 18.5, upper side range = 18.2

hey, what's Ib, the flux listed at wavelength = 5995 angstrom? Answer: 18.48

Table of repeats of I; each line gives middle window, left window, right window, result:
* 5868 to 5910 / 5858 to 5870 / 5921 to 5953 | 2.09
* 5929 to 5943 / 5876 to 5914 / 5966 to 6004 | -0.36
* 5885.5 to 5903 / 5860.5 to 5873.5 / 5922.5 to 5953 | 2.54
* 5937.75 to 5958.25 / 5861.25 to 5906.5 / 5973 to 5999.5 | -0.50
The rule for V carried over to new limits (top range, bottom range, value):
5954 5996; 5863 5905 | 1.06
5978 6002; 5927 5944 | 1.02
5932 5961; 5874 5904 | 1.09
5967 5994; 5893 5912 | 1.04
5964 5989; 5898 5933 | 1.00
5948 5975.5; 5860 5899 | 1.07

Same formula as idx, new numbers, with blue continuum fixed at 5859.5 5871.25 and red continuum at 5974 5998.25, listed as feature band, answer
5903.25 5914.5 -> -0.030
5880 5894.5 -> 0.167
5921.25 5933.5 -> 0.009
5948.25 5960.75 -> -0.037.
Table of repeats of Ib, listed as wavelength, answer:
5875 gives 19.69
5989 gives 19.72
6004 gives 19.15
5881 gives 18.92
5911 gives 19.27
